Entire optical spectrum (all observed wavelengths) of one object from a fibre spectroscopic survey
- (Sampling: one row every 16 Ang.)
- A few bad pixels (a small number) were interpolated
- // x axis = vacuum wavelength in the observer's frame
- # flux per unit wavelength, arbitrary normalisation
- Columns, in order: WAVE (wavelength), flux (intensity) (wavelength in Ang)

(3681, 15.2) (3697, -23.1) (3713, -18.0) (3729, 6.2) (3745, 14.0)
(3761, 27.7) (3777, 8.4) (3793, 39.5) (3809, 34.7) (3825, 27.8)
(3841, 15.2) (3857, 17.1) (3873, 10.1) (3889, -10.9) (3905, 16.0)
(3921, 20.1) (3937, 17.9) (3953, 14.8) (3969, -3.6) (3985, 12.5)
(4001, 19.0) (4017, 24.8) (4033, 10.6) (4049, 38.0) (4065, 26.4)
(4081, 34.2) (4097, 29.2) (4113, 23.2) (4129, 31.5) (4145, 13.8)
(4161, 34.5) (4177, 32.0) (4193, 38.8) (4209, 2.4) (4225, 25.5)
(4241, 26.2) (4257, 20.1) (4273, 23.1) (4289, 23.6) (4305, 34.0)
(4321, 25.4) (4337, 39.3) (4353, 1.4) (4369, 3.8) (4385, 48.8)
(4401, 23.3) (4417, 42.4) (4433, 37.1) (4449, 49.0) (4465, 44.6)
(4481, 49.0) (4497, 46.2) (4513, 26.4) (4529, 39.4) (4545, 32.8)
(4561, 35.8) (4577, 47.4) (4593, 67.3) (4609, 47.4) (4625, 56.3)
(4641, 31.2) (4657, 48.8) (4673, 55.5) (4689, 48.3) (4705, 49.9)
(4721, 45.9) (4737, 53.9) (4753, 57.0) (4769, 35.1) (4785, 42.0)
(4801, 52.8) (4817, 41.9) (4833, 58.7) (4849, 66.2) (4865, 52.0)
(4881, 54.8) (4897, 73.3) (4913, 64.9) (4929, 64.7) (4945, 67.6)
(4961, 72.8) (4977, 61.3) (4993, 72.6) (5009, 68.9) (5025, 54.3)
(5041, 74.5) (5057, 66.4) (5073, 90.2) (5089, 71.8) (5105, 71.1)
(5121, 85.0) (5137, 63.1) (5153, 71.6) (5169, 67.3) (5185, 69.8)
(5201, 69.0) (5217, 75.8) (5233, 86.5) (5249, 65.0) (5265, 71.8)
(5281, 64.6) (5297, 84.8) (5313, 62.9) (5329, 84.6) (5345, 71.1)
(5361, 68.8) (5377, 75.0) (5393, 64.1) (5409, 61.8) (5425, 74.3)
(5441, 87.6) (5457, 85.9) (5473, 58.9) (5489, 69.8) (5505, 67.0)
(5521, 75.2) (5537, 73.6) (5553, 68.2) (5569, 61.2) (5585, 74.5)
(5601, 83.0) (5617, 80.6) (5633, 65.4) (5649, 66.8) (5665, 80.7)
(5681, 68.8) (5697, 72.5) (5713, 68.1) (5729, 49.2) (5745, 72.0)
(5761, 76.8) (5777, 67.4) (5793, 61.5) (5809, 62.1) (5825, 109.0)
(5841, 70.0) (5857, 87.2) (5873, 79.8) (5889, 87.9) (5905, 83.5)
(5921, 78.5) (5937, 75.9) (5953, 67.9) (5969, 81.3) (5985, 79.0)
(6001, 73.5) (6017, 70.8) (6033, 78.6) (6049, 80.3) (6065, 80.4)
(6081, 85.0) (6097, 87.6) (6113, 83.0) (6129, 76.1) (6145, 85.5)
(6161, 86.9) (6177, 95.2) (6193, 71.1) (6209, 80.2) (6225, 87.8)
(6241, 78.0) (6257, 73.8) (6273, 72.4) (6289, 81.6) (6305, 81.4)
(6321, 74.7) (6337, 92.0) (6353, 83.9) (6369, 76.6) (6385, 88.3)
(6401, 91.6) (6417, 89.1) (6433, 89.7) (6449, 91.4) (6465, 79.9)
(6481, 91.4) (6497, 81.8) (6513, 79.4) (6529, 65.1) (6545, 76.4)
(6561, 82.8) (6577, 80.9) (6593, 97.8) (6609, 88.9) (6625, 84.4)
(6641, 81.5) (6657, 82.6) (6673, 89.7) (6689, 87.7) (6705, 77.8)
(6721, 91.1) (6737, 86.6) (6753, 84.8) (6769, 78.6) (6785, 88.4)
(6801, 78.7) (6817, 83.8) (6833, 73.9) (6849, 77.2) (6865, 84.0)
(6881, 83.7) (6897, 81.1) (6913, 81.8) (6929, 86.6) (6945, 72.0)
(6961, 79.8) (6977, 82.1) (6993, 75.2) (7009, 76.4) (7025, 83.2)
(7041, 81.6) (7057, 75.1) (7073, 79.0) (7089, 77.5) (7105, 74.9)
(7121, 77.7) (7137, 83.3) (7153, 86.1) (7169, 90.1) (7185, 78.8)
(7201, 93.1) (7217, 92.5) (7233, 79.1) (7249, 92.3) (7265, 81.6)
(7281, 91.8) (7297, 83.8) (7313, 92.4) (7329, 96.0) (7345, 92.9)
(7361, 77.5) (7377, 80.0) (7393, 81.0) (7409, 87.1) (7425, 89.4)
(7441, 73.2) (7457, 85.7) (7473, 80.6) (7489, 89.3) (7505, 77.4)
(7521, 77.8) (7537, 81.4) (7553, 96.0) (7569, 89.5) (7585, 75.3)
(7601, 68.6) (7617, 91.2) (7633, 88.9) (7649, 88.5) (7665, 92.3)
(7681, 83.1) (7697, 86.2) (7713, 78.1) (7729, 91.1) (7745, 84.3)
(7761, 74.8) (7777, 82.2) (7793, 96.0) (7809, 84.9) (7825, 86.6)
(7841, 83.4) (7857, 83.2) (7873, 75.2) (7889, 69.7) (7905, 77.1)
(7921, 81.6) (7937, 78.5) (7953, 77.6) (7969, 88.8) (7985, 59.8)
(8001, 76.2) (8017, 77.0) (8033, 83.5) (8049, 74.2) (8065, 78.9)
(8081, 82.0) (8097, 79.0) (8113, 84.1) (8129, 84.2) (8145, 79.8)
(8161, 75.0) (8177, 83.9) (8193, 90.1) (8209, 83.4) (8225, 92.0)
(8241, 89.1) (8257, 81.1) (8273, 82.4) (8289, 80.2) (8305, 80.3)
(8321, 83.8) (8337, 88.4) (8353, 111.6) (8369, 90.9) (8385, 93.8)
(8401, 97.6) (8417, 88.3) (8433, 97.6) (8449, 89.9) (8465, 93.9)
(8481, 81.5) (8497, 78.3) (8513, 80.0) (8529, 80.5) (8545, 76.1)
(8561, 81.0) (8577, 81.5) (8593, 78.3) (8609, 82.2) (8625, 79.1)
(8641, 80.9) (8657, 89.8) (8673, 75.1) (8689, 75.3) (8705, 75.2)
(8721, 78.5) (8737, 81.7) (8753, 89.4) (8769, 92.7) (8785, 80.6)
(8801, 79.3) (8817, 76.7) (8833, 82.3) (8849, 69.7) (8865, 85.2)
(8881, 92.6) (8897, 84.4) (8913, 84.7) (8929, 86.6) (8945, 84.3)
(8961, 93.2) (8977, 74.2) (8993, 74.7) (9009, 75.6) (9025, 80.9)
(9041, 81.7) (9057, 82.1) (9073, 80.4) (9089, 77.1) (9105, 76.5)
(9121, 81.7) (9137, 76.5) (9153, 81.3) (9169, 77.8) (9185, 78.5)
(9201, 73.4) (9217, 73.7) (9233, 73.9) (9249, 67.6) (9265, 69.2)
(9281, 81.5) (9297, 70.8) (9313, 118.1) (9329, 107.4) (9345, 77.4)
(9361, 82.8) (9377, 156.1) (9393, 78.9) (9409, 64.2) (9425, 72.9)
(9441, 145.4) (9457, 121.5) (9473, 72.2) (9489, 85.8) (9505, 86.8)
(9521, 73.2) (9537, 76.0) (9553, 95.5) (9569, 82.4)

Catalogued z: 0.108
